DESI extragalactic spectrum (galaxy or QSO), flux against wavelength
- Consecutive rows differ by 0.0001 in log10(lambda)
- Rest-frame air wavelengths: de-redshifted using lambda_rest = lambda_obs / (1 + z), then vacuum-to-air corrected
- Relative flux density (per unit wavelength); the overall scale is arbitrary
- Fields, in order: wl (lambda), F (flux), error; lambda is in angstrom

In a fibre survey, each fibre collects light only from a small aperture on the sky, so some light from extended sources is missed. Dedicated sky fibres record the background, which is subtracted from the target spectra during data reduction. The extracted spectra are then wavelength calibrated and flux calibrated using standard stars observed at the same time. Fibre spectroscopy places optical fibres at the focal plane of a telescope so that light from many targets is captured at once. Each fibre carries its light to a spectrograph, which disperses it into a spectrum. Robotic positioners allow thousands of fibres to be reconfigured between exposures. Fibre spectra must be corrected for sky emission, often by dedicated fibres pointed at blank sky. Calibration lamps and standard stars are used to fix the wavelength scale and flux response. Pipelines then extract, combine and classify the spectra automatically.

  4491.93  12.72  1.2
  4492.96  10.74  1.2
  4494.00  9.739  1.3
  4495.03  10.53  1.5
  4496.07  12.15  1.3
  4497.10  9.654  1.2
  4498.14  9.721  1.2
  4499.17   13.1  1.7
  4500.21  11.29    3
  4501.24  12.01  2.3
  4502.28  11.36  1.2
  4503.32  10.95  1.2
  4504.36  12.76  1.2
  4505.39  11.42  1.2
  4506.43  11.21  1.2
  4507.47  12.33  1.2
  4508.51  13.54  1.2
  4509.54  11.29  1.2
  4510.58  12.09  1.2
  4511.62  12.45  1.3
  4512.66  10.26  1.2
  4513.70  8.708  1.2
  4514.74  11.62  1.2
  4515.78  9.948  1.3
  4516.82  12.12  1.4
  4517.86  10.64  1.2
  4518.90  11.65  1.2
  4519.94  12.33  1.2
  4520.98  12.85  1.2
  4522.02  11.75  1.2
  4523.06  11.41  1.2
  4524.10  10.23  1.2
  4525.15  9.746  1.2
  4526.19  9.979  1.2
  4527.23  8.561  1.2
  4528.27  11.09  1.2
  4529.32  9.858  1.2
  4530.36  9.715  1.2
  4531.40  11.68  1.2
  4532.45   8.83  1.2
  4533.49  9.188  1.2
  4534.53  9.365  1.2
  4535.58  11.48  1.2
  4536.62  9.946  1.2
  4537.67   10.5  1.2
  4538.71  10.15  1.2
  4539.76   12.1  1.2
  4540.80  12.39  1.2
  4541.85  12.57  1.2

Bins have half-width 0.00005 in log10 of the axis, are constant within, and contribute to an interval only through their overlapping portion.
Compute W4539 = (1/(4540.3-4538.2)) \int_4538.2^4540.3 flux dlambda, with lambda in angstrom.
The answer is 11.1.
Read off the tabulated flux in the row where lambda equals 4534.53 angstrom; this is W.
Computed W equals 9.365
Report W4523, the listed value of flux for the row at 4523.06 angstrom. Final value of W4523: 11.41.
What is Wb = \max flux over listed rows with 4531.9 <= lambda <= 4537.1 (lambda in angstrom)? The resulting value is 11.48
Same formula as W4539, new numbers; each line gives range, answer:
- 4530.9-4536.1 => 10.1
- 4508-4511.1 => 12.3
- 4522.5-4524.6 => 10.9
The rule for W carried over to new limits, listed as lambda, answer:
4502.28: 11.36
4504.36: 12.76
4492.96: 10.74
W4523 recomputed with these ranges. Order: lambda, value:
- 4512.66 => 10.26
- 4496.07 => 12.15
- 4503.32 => 10.95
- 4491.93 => 12.72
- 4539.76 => 12.1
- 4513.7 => 8.708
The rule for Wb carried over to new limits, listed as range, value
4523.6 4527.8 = 10.23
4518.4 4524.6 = 12.85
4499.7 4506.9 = 12.76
